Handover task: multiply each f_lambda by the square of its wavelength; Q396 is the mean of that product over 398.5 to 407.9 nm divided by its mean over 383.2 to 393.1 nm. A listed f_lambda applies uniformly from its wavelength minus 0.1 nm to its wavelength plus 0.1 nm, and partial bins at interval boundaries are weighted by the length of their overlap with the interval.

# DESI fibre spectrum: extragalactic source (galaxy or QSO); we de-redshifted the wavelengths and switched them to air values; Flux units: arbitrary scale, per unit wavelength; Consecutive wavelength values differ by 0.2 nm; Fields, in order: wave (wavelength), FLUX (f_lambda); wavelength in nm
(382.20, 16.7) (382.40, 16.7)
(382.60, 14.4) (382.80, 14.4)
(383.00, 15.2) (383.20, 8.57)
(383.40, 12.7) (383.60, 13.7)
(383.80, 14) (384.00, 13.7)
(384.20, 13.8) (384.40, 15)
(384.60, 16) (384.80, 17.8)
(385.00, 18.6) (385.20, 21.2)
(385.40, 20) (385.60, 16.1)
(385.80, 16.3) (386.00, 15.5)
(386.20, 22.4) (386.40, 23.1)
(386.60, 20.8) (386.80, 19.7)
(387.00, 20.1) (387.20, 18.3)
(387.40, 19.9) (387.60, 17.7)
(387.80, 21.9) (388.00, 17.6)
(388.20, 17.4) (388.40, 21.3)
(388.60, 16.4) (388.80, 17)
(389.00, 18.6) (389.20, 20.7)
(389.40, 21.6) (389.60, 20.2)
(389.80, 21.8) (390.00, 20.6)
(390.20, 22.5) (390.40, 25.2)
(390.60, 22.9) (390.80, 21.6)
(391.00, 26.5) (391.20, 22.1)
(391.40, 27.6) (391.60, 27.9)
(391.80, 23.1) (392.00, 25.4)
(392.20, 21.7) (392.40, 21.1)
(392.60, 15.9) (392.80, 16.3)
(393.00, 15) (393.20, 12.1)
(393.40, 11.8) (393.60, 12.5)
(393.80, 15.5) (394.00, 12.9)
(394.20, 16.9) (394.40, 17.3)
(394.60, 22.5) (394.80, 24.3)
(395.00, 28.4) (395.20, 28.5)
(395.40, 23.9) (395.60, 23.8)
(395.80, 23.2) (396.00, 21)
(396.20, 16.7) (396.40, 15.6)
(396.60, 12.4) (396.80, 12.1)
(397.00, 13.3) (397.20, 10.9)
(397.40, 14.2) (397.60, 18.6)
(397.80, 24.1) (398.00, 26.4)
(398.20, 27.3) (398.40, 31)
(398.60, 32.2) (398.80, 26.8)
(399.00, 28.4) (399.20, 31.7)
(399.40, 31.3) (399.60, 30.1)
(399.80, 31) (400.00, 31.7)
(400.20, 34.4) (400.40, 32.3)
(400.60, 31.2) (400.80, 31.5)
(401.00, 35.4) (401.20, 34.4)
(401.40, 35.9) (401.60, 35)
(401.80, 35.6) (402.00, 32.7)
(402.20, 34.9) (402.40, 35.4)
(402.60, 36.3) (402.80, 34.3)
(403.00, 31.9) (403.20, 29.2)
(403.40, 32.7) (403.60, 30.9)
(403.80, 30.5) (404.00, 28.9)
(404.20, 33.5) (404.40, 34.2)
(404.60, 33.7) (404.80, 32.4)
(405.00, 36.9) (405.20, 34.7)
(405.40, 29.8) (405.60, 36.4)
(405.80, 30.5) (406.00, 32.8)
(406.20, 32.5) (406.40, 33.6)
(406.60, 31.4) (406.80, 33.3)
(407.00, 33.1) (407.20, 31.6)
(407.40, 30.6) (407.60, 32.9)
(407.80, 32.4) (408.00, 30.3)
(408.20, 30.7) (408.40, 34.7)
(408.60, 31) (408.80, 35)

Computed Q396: 1.8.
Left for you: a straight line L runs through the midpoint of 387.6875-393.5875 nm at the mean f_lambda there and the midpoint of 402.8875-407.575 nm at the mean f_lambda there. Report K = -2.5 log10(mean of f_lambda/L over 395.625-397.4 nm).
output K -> 0.49 mag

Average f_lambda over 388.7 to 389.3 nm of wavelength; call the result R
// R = 18.8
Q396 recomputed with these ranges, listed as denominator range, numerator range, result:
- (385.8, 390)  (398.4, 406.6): 1.80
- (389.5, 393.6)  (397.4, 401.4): 1.49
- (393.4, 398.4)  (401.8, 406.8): 1.78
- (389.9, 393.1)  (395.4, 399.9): 1.06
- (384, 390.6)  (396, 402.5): 1.51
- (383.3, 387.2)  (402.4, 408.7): 2.07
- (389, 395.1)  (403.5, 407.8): 1.71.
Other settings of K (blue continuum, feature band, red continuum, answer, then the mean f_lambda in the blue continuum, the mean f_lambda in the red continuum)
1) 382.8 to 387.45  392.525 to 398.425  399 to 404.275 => 0.40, 17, 32.7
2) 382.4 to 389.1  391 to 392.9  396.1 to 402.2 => -0.04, 17.2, 26.9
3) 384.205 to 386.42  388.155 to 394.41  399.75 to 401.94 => 0.20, 18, 33.5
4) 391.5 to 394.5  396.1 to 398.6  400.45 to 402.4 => 0.36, 17.7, 34.1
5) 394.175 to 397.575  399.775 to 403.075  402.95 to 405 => -0.21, 19.2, 32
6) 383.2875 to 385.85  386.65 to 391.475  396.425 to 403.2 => -0.06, 16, 28.5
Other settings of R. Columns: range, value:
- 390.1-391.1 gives 23.7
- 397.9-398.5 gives 28.2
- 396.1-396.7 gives 14.9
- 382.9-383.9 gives 12.8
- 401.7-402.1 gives 34.2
